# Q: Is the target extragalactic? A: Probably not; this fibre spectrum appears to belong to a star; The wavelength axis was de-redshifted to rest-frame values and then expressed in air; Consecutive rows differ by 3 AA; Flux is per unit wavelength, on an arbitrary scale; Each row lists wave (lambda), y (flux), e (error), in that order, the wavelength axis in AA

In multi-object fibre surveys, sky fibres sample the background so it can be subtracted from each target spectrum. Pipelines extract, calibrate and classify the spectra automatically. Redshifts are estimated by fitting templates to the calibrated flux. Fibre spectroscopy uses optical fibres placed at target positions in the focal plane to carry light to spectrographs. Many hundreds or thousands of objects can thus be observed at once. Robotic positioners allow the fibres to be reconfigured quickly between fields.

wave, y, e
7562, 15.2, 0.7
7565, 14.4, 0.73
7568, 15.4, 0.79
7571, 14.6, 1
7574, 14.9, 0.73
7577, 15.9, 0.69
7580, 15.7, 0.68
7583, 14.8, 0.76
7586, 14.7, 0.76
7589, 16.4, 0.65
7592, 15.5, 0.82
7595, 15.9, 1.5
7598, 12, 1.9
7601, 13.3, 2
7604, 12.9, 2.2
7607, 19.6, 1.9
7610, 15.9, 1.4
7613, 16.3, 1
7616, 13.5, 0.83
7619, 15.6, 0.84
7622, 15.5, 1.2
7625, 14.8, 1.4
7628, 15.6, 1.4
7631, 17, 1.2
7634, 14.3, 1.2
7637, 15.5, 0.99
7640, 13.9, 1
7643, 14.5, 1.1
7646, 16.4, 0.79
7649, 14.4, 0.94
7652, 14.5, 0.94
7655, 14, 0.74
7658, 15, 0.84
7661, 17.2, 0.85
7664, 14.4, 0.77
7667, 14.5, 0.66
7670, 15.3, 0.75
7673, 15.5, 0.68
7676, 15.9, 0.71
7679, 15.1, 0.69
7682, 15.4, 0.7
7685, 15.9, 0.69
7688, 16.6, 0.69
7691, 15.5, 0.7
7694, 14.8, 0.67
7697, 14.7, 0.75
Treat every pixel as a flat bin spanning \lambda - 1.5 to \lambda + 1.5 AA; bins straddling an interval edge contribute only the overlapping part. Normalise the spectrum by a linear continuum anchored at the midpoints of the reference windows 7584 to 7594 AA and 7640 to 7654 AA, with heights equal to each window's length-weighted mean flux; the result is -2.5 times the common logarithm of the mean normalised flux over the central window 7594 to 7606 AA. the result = 0.13 mag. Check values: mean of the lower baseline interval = 15.5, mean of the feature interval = 13.7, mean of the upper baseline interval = 14.8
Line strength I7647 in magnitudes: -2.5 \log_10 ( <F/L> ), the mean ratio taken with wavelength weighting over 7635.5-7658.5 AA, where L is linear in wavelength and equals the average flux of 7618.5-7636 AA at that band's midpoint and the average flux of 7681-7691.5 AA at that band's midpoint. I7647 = 0.06 mag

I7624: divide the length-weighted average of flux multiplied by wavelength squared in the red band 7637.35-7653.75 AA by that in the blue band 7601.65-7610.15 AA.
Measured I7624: 0.94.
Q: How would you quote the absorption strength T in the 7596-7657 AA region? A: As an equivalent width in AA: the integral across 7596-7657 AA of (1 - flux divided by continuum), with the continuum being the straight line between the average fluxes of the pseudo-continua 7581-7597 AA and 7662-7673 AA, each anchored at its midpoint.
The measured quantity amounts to 0.72 AA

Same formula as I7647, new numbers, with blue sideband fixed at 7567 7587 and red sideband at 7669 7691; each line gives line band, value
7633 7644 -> 0.06 mag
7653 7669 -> 0.04 mag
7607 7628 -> -0.02 mag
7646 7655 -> 0.06 mag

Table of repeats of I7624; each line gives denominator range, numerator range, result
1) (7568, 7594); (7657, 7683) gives 1.03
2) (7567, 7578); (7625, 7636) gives 1.04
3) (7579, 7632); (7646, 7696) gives 1.02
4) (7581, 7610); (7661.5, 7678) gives 1.03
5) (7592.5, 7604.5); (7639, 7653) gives 1.09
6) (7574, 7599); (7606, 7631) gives 1.05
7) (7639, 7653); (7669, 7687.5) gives 1.06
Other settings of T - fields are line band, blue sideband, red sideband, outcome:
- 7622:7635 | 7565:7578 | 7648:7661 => -0.5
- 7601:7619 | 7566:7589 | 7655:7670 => -0.3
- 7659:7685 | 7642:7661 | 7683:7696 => -0.1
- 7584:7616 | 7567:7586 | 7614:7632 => 0.2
